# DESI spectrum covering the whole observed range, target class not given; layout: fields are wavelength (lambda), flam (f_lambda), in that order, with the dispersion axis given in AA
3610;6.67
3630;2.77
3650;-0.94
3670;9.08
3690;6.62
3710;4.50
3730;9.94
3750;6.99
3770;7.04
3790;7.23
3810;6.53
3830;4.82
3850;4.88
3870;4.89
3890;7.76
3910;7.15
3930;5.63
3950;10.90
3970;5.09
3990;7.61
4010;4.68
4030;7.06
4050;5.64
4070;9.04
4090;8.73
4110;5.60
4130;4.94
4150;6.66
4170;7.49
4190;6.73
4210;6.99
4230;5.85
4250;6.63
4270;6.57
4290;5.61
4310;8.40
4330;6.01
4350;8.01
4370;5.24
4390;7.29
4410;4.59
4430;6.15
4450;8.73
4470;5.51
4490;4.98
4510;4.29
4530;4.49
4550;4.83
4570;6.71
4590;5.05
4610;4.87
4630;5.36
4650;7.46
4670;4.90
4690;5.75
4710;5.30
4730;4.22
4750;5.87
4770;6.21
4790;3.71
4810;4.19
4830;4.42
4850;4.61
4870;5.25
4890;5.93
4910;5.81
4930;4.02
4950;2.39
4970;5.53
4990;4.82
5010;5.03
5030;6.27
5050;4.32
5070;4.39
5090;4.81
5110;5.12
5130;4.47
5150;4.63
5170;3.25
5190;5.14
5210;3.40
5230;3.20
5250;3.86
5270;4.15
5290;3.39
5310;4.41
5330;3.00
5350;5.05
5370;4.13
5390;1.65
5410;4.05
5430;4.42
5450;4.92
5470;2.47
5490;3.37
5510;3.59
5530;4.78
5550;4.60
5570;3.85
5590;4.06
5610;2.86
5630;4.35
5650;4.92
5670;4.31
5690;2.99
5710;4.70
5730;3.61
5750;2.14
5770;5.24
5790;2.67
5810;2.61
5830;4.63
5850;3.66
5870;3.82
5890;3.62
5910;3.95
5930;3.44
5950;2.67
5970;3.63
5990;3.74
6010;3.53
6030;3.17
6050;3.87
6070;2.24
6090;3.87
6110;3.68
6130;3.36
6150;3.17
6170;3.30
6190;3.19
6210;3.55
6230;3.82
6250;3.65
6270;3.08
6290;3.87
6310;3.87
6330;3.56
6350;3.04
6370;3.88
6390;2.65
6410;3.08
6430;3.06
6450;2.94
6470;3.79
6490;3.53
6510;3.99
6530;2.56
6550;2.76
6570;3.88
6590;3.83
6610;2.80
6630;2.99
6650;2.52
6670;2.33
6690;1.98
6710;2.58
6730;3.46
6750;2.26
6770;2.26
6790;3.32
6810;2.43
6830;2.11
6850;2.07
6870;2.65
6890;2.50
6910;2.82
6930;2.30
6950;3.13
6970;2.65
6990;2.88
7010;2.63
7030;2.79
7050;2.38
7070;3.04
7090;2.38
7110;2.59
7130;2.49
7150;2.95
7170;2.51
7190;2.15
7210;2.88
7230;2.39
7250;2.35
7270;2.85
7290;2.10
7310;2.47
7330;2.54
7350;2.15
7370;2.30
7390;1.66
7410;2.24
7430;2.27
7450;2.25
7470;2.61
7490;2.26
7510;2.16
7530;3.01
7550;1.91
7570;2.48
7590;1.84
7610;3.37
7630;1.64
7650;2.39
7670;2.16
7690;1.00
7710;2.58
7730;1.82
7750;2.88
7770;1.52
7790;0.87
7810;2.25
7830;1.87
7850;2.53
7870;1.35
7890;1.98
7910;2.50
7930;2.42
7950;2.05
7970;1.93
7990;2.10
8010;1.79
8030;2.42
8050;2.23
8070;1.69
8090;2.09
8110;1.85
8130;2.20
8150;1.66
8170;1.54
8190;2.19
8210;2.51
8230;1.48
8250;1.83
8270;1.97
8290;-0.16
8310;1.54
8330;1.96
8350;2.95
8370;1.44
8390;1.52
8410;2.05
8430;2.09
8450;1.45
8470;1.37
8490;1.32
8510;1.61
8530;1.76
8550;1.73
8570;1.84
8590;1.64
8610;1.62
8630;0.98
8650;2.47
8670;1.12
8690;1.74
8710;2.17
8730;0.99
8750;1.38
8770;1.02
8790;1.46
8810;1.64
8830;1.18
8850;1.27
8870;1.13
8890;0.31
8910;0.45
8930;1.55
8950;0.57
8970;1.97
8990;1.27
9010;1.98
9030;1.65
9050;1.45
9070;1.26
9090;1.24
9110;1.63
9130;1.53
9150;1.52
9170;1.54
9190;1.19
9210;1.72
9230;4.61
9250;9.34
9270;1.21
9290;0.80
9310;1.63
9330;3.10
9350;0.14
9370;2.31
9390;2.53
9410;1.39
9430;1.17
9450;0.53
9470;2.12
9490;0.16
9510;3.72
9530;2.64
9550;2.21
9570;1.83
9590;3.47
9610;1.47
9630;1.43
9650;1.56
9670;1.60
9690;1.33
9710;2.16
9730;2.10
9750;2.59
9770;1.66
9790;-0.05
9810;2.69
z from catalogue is 1.479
